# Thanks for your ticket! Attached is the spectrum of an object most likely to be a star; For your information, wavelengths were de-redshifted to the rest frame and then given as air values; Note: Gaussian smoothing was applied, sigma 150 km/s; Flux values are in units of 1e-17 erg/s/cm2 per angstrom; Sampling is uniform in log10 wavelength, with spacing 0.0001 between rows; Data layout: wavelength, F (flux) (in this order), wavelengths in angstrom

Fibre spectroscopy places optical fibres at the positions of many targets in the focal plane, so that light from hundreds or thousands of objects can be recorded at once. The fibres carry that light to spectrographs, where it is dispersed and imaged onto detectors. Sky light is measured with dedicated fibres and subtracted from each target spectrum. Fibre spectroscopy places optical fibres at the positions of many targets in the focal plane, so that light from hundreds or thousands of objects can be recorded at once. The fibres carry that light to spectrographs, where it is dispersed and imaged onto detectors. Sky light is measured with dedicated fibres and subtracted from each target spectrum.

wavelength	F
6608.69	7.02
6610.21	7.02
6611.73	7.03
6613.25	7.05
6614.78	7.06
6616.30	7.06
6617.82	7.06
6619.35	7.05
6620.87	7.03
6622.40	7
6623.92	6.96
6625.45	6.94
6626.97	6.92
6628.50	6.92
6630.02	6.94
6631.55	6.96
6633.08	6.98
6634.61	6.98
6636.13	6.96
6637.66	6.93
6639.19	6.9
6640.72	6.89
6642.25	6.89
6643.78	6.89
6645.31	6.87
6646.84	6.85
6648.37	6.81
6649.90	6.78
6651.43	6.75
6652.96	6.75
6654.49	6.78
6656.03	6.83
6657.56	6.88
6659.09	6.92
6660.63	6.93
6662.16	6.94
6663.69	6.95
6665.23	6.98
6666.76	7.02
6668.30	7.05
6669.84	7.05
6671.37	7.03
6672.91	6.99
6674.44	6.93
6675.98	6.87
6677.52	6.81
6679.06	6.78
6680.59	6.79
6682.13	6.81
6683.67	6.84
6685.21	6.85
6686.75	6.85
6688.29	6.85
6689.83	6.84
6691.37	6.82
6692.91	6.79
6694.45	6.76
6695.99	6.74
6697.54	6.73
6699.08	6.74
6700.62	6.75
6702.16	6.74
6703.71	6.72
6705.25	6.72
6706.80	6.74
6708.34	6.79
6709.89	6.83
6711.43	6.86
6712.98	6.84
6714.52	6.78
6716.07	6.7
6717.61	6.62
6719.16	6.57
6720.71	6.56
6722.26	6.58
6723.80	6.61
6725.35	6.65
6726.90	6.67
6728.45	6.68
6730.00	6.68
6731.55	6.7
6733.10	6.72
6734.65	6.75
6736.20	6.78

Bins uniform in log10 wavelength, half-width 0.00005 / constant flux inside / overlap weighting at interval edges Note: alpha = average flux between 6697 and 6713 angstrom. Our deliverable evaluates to 6.77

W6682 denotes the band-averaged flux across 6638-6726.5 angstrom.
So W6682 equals 6.82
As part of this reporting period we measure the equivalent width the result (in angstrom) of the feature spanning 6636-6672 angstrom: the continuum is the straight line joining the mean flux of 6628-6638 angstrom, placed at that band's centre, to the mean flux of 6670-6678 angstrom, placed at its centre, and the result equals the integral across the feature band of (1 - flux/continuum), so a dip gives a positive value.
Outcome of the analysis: 0.3 angstrom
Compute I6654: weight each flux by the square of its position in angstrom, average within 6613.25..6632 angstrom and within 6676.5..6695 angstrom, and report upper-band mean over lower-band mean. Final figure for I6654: 1.0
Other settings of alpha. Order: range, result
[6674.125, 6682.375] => 6.83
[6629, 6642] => 6.94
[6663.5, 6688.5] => 6.91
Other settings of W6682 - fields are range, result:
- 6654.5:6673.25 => 6.95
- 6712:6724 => 6.67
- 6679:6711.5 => 6.79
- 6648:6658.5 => 6.8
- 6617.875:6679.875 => 6.92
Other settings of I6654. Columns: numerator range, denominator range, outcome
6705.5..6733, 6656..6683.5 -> 0.98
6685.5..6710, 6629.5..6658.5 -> 1.00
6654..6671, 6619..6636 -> 1.01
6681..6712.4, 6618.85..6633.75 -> 0.99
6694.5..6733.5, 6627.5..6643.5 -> 0.99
